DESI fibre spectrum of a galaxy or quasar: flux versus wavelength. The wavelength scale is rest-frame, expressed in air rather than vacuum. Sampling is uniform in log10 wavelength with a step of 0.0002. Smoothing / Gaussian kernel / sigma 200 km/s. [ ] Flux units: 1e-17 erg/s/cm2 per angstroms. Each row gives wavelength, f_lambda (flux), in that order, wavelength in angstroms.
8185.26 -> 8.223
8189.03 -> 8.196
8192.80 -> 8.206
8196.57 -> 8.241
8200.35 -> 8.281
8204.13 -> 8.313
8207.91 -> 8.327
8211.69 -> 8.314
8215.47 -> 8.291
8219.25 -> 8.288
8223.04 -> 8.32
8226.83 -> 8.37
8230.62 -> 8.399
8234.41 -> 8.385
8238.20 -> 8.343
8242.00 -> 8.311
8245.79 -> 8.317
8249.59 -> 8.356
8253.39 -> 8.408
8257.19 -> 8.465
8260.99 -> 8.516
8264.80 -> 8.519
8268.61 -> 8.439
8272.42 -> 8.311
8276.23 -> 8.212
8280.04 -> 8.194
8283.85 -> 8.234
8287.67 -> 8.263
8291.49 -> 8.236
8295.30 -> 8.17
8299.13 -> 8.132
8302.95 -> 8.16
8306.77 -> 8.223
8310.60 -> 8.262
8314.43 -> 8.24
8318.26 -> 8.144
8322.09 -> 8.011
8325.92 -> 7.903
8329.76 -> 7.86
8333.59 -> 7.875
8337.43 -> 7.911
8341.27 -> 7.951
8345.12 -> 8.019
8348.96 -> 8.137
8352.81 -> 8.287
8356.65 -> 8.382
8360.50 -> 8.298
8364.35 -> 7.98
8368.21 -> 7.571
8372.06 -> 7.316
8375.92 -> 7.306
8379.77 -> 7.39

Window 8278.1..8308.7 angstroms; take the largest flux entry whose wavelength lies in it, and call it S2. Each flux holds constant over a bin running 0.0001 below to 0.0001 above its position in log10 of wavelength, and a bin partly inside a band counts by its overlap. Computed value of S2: 8.263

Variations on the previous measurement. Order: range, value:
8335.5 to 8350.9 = 8.137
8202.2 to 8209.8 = 8.327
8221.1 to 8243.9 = 8.399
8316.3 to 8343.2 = 8.144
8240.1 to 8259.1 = 8.465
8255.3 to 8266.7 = 8.519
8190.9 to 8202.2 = 8.281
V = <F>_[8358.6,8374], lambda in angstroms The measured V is 7.79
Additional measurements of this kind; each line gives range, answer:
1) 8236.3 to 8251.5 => 8.33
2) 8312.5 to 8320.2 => 8.19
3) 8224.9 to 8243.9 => 8.36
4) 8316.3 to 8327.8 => 8.02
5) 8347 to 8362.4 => 8.28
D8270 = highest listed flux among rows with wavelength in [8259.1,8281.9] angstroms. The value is 8.519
